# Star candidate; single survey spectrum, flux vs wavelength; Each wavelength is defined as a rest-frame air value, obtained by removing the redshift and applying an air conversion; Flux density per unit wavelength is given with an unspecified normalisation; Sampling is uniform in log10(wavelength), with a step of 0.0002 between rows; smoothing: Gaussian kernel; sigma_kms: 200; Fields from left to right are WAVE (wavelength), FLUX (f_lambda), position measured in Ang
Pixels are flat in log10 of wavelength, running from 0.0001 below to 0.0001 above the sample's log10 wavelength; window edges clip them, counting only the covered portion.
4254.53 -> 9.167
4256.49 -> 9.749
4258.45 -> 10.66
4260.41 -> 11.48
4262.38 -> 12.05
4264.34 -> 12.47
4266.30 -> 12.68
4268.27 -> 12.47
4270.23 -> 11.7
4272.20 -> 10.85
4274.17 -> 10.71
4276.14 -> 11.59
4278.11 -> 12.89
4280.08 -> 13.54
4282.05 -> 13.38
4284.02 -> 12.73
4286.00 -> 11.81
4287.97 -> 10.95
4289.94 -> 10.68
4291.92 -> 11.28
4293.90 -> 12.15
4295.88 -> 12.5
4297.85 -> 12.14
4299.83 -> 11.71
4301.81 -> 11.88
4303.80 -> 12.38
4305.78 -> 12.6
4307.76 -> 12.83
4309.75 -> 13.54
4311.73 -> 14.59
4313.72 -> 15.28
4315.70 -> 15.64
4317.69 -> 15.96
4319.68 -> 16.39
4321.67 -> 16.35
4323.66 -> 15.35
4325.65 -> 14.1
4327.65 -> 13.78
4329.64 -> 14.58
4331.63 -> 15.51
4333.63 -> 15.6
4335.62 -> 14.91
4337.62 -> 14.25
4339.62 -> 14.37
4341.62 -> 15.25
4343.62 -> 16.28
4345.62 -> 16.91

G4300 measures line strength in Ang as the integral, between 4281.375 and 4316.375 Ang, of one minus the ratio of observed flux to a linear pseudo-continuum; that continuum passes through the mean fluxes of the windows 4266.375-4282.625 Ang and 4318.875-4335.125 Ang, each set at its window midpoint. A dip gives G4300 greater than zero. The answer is 2.4 Ang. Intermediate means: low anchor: 12.1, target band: 12.6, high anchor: 15.2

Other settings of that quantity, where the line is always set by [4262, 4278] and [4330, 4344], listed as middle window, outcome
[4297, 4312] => 1.0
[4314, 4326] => -1.2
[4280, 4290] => 0.3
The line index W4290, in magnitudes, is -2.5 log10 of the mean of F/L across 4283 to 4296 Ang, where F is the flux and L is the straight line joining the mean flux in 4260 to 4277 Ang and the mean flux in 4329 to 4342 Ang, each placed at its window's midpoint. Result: 0.097 mag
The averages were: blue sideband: 11.8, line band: 11.7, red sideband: 14.9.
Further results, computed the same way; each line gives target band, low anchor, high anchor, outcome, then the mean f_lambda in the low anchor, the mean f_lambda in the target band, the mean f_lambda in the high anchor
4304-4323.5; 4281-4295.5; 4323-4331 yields -0.09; 11.9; 14.7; 14.5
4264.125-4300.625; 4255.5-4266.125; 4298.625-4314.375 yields 0.01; 11.4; 12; 13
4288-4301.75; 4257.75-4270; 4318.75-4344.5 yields 0.15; 12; 11.7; 15.1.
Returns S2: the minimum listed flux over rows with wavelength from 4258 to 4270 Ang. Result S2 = 10.66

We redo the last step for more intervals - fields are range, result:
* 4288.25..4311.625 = 10.68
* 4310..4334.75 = 13.78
